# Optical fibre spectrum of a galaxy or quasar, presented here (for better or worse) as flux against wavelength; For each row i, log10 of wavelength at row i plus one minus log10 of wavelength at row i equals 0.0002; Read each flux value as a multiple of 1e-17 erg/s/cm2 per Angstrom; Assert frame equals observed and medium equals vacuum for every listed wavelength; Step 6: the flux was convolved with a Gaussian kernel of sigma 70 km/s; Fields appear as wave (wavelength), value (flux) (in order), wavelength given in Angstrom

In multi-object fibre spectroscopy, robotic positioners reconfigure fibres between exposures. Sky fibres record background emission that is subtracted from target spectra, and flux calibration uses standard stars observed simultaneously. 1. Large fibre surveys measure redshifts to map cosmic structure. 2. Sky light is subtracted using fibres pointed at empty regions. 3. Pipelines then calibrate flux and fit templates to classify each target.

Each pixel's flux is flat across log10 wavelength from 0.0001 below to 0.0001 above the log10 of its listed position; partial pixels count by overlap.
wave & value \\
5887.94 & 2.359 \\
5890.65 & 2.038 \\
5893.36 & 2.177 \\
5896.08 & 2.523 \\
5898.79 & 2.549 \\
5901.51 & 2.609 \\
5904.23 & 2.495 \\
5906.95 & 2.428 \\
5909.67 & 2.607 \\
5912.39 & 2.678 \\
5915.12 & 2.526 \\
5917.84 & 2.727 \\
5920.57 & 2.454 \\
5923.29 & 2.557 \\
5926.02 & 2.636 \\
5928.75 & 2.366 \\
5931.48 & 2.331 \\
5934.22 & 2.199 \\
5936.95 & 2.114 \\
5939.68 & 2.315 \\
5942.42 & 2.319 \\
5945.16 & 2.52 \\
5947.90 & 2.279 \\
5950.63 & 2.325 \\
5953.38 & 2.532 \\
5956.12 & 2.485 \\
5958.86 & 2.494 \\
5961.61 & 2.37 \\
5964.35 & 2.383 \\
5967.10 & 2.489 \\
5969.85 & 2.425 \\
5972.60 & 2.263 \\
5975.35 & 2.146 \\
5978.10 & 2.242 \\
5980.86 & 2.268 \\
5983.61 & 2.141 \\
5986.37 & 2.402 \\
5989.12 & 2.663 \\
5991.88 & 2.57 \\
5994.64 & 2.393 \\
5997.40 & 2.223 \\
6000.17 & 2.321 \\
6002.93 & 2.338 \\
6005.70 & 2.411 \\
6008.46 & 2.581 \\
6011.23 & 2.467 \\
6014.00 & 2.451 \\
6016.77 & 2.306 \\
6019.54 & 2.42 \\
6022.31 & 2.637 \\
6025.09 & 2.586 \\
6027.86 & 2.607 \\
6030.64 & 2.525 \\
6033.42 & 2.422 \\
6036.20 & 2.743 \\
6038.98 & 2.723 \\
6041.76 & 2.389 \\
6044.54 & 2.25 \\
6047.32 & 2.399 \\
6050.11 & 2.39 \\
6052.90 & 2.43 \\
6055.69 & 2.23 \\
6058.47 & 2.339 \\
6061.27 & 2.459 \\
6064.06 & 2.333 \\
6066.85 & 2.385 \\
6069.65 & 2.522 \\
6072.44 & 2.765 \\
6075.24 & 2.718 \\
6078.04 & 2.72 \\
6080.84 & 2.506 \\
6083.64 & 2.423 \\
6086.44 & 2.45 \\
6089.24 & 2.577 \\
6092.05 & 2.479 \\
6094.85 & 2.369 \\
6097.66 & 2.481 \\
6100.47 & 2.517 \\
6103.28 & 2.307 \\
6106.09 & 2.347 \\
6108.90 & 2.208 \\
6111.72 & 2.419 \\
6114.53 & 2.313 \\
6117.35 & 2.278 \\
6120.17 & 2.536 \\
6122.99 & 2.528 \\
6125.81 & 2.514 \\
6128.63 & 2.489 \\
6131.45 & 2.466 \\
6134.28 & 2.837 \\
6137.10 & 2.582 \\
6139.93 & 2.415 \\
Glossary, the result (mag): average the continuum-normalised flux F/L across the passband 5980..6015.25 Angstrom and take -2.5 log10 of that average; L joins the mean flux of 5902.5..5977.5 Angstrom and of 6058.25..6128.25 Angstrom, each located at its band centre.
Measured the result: 0.02 mag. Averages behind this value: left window 2.42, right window 2.46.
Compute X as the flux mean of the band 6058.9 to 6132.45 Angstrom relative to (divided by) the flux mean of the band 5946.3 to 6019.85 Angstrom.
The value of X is 1.03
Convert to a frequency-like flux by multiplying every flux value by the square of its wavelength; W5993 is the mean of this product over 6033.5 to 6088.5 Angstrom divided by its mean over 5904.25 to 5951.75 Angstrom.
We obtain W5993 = 1.1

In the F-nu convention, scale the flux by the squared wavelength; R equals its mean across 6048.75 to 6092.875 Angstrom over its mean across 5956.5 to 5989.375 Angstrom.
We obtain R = 1.1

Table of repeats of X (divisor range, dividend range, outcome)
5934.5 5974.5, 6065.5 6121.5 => 1.04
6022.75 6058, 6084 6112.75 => 0.98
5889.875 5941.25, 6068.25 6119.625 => 1.01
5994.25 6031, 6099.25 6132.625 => 0.98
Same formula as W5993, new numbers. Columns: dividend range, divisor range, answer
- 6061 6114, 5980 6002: 1.07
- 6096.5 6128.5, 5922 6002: 1.07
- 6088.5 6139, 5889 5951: 1.08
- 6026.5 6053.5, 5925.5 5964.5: 1.08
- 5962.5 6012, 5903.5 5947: 0.99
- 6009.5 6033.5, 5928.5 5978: 1.09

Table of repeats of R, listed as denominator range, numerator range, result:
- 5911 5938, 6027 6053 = 1.05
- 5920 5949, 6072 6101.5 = 1.13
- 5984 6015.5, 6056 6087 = 1.06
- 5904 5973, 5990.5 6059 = 1.03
